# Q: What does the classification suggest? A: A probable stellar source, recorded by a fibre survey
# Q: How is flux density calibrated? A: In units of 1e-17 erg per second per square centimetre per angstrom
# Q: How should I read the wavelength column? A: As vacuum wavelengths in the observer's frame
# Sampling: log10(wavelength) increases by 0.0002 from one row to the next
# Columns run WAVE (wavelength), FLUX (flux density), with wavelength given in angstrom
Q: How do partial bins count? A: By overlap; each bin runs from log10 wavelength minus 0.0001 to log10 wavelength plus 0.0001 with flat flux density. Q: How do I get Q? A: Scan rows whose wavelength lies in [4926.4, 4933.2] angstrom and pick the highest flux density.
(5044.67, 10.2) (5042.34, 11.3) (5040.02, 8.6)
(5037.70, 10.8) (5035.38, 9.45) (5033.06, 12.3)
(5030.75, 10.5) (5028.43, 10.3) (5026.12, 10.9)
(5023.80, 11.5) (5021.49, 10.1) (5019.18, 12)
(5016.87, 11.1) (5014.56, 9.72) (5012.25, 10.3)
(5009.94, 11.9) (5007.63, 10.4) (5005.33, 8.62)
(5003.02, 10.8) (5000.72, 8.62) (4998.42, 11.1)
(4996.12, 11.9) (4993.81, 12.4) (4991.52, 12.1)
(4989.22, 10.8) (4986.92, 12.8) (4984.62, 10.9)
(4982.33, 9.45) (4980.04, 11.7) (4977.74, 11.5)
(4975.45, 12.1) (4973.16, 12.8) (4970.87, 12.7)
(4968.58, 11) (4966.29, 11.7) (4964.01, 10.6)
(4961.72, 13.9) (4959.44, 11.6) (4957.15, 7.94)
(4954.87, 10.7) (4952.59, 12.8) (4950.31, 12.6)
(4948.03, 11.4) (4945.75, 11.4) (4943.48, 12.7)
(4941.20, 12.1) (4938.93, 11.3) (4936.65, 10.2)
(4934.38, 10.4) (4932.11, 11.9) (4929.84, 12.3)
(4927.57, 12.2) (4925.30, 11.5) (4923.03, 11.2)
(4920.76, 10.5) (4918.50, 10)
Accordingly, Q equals 12.3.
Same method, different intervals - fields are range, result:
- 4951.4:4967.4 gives 13.9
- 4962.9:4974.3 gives 12.8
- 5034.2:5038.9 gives 10.8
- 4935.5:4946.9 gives 12.7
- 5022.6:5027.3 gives 11.5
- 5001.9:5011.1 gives 11.9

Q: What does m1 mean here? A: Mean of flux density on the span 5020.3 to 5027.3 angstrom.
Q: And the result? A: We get 10.8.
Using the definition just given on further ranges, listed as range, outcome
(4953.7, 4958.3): 9.34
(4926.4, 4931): 12.2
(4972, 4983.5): 11.5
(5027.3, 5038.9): 10.7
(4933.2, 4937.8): 10.3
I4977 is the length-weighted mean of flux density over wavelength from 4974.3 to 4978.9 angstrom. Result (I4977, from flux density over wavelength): 11.8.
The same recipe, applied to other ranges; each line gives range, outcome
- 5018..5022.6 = 11.1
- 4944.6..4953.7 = 12.1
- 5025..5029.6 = 10.6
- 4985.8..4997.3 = 12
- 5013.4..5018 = 10.4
